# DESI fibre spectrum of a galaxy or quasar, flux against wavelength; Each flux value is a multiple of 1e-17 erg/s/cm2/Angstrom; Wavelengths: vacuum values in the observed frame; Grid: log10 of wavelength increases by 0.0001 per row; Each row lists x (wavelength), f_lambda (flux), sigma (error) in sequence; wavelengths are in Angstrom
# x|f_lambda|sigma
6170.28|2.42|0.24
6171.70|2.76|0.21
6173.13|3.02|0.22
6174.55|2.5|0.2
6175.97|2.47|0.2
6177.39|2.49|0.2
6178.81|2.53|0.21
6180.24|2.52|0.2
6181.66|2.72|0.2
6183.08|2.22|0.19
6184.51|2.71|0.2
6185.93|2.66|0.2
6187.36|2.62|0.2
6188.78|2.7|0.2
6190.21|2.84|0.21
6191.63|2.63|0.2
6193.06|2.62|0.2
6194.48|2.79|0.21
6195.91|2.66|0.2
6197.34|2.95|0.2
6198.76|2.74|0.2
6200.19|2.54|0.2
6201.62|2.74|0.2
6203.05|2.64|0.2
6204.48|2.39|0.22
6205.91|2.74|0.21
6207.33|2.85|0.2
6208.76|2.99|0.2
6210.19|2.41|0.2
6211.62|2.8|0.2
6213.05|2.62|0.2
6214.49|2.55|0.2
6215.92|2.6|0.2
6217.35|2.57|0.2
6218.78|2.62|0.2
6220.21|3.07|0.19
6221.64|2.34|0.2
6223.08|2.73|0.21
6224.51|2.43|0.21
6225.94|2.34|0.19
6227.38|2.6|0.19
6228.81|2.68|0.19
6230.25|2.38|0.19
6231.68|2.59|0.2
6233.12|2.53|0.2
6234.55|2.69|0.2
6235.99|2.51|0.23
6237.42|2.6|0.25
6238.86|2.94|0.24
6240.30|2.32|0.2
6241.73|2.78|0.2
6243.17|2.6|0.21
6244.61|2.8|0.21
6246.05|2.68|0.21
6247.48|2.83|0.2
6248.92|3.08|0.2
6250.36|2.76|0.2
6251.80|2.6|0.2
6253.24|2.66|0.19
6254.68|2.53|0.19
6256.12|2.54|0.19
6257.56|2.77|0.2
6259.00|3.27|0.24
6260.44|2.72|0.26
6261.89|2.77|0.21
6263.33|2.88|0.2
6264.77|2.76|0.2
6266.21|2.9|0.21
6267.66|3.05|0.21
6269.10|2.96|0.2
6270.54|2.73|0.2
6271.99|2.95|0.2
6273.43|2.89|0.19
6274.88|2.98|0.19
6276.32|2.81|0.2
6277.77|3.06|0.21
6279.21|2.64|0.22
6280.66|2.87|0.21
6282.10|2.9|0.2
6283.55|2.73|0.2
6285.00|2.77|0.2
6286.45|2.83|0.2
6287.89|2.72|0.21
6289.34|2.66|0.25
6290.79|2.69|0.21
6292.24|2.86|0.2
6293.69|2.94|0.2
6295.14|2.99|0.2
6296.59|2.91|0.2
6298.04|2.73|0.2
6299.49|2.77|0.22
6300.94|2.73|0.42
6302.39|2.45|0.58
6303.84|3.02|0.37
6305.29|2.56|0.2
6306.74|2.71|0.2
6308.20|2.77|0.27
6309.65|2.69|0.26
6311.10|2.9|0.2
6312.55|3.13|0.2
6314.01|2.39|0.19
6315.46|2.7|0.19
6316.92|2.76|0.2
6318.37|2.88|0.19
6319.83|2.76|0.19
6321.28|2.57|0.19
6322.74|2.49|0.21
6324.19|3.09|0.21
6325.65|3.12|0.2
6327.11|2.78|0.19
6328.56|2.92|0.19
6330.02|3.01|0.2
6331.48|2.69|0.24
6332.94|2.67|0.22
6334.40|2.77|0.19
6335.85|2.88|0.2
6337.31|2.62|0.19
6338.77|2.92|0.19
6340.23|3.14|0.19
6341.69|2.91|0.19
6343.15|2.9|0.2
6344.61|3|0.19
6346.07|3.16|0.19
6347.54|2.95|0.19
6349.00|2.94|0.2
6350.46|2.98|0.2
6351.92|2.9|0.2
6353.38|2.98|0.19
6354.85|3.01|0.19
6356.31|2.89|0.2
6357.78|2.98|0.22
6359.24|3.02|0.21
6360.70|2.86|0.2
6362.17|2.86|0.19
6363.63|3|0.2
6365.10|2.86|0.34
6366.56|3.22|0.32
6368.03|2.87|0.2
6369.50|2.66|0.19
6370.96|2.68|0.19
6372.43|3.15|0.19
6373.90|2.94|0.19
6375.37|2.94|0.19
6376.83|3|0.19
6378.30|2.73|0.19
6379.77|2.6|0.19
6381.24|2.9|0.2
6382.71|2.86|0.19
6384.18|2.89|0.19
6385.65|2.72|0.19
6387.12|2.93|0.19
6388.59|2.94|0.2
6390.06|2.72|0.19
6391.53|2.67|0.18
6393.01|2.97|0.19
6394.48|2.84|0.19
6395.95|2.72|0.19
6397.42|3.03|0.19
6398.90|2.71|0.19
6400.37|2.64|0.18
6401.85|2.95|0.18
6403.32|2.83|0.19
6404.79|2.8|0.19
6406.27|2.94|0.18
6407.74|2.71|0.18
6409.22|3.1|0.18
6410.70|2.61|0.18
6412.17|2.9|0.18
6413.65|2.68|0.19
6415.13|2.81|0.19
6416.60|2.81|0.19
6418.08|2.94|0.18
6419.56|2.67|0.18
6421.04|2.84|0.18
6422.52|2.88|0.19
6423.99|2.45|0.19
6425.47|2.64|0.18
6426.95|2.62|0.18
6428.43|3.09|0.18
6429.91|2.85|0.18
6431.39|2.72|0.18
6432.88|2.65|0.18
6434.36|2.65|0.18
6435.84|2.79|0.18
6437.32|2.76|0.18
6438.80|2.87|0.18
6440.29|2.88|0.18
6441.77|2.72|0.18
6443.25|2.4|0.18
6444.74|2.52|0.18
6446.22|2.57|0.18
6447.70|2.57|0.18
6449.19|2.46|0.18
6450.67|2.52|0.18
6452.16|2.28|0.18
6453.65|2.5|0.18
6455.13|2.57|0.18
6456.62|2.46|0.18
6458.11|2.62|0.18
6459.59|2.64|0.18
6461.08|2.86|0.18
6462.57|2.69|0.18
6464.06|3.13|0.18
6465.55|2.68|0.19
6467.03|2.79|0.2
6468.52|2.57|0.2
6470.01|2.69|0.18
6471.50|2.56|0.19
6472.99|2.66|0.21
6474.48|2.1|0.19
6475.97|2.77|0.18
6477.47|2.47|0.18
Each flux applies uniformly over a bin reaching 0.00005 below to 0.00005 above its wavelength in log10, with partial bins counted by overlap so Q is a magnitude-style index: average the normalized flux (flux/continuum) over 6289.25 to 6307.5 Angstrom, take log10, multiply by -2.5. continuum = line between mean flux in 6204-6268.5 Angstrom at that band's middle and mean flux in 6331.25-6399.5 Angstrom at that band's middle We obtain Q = 0.00 mag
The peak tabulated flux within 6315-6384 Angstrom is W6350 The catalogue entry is 3.22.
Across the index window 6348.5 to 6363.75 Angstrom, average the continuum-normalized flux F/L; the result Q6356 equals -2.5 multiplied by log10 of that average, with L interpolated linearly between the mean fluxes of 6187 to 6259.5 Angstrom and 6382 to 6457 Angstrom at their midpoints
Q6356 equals -0.09 mag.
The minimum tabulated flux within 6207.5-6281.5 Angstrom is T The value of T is 2.32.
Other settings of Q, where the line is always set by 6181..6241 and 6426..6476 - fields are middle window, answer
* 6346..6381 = -0.107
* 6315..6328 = -0.062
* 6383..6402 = -0.069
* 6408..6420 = -0.065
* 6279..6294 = -0.057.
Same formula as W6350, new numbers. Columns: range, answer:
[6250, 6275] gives 3.27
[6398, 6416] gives 3.1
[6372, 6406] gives 3.15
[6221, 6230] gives 2.73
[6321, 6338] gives 3.12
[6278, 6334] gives 3.13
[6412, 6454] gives 3.09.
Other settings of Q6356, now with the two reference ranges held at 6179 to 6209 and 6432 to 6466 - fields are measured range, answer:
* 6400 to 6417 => -0.068 mag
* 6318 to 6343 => -0.072 mag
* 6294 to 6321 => -0.044 mag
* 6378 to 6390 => -0.067 mag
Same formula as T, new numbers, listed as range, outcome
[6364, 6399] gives 2.6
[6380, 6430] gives 2.45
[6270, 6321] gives 2.39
